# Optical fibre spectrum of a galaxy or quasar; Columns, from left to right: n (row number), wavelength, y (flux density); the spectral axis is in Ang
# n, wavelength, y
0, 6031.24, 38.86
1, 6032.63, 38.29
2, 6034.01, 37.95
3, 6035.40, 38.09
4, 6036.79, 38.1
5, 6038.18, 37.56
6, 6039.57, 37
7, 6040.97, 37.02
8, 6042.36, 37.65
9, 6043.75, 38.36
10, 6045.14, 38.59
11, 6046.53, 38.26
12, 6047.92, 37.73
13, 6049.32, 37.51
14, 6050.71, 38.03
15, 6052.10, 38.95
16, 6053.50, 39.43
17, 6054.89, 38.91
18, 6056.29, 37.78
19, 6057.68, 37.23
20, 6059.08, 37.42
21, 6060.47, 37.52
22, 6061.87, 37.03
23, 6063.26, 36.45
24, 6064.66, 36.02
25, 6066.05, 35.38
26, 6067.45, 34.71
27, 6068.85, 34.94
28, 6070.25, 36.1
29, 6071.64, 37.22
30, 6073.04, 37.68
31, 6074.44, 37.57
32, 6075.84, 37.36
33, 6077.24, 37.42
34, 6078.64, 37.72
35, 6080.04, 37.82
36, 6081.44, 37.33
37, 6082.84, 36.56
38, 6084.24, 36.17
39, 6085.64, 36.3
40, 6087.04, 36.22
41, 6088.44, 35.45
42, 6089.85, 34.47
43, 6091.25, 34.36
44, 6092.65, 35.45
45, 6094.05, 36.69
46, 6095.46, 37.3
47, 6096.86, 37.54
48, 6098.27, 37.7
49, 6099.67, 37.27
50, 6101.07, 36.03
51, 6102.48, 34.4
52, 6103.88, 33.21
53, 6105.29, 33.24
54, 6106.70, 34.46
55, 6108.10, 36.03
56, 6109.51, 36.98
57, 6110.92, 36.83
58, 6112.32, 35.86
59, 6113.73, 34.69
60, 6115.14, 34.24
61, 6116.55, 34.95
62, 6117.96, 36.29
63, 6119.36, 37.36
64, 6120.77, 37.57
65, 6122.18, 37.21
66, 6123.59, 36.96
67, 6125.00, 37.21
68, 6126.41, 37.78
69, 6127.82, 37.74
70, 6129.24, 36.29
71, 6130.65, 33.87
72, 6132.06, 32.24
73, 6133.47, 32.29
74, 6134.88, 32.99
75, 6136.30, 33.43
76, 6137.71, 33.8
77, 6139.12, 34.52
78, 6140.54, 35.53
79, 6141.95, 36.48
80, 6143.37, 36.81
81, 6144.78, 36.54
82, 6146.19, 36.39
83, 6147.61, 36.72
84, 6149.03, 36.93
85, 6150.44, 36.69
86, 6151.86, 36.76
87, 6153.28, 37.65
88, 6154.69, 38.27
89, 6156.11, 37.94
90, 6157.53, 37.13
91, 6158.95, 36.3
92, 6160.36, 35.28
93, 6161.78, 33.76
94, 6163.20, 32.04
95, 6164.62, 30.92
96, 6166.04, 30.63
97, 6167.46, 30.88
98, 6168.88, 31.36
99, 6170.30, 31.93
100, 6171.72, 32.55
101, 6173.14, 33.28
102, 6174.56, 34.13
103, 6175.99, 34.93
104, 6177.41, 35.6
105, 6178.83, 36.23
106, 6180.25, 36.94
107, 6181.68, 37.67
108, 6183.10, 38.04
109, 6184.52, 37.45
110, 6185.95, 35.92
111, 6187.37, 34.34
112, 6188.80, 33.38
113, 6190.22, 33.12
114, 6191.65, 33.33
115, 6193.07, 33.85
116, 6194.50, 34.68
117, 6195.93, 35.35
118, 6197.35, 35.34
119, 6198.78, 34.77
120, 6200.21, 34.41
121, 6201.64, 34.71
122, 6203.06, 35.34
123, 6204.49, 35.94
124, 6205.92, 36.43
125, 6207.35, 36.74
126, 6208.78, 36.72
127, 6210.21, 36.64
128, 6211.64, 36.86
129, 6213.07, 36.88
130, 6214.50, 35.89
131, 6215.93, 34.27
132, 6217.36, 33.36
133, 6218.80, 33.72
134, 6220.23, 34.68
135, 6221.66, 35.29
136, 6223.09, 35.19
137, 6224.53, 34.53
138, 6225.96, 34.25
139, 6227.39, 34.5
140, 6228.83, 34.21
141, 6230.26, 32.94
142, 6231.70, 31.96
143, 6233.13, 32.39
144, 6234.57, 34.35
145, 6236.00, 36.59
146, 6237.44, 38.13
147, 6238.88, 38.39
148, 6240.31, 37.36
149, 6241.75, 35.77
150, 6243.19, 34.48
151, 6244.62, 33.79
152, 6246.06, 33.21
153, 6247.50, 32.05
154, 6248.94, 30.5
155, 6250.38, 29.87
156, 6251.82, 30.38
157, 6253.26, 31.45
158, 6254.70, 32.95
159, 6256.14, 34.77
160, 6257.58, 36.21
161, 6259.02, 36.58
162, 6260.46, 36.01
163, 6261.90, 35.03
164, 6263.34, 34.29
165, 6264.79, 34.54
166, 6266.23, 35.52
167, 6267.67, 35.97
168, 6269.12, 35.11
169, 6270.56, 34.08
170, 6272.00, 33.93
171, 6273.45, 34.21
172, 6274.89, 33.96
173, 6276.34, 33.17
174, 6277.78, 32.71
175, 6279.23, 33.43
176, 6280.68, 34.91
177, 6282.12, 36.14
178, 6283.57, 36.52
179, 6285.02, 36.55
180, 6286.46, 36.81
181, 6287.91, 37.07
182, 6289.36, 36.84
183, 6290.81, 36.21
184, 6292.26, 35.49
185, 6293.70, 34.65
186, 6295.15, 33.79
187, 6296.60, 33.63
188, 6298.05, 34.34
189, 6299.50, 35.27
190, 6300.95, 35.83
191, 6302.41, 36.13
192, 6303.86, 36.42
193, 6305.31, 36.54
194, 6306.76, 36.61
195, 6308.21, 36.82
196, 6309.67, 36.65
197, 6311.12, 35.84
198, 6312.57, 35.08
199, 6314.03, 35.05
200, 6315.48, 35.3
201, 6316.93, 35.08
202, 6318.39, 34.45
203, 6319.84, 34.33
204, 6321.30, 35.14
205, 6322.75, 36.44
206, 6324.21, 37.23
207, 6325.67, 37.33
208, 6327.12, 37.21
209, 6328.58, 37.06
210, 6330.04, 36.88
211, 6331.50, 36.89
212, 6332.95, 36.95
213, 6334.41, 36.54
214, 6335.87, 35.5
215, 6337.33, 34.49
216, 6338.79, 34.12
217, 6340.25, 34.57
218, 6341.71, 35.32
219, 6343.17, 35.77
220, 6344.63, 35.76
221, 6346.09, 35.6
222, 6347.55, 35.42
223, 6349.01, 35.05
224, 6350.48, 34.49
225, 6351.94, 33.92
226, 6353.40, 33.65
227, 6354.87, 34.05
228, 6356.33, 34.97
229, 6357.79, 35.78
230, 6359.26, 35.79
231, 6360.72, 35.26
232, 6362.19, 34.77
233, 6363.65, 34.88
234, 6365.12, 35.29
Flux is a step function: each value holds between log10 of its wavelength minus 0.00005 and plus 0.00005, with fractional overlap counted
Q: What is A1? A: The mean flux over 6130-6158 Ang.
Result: 35.6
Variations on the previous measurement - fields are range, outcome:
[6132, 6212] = 35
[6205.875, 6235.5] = 34.8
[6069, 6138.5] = 35.9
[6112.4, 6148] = 35.6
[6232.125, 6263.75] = 34.3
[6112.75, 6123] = 36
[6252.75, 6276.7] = 34.6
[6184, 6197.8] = 34.6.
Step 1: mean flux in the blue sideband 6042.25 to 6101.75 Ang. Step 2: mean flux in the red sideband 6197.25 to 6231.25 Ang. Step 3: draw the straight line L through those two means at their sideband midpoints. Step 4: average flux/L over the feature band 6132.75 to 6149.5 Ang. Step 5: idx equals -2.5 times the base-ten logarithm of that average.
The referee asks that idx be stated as 0.03 mag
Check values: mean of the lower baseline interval 37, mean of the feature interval 35.2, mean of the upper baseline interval 35.1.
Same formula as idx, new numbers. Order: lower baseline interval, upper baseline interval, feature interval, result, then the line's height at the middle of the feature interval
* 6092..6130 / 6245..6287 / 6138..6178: 0.02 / 35.6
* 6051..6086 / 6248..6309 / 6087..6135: 0.03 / 36.6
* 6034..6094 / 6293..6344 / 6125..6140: 0.06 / 36.7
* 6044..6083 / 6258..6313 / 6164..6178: 0.12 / 36.4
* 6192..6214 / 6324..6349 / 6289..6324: 0.01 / 35.9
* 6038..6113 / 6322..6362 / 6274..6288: 0.03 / 35.9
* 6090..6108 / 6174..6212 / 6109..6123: -0.02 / 35.6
